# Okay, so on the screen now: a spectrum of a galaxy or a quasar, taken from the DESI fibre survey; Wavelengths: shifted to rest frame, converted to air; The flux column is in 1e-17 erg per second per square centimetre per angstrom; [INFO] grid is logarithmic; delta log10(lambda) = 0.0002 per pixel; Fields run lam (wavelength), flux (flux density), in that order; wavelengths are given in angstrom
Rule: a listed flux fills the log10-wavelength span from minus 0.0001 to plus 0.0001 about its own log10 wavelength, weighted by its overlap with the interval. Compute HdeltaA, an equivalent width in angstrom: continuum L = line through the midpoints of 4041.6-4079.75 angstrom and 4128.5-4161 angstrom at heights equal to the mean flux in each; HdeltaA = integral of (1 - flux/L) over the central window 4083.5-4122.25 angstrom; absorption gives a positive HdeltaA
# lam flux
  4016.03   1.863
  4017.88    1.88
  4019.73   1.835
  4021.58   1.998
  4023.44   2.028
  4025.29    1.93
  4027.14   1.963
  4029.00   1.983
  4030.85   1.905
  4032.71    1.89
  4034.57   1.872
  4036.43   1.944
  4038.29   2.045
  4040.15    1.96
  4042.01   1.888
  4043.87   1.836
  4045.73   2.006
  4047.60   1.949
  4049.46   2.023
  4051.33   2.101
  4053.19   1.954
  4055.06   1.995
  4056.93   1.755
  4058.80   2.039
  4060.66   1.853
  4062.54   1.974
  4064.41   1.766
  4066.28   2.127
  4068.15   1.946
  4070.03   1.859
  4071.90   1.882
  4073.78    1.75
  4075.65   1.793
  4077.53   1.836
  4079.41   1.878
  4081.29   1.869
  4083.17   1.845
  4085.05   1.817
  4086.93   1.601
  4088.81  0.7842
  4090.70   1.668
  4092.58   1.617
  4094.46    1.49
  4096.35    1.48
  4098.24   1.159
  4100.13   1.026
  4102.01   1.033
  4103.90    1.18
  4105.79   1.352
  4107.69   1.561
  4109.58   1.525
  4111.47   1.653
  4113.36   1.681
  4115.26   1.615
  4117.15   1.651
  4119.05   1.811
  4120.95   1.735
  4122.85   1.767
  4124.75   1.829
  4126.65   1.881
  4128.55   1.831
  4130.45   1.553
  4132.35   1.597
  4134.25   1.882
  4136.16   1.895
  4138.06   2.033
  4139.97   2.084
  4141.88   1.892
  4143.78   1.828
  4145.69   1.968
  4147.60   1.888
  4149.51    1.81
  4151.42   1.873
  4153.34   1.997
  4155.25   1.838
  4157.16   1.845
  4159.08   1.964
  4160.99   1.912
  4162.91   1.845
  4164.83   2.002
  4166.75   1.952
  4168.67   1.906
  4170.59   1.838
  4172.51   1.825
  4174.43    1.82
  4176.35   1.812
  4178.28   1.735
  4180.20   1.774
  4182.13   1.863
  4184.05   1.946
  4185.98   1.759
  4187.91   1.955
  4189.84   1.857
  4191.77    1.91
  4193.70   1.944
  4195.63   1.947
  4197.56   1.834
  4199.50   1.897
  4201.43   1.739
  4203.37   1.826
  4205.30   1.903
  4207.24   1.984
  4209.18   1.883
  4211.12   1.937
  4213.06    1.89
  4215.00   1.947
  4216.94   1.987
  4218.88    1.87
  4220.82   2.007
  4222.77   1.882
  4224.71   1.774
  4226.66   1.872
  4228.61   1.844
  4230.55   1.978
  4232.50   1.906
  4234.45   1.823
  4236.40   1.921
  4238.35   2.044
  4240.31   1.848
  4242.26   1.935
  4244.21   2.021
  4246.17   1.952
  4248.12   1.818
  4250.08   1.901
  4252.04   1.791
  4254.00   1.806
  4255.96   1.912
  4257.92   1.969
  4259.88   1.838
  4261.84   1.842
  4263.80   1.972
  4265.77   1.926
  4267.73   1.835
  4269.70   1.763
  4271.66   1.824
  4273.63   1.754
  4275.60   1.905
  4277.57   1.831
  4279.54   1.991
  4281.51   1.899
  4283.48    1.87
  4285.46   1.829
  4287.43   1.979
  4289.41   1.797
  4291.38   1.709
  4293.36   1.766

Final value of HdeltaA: 8.4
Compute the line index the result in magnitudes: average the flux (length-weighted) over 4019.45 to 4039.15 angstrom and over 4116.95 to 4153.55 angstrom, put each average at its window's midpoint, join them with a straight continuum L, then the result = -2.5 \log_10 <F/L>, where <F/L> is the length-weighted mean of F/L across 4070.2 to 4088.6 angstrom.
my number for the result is 0.08 mag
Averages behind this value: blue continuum 1.95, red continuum 1.84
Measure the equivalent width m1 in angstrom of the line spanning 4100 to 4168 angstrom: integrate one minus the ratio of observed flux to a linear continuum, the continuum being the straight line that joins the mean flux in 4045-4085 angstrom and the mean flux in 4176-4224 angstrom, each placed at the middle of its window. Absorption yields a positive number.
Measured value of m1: 5.1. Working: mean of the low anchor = 1.91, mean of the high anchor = 1.88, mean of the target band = 1.75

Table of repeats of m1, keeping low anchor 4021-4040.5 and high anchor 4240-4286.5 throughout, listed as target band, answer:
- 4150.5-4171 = 0.0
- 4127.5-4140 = 0.6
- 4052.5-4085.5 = 1.0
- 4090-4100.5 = 2.8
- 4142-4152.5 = 0.2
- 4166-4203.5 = 0.9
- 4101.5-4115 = 3.4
